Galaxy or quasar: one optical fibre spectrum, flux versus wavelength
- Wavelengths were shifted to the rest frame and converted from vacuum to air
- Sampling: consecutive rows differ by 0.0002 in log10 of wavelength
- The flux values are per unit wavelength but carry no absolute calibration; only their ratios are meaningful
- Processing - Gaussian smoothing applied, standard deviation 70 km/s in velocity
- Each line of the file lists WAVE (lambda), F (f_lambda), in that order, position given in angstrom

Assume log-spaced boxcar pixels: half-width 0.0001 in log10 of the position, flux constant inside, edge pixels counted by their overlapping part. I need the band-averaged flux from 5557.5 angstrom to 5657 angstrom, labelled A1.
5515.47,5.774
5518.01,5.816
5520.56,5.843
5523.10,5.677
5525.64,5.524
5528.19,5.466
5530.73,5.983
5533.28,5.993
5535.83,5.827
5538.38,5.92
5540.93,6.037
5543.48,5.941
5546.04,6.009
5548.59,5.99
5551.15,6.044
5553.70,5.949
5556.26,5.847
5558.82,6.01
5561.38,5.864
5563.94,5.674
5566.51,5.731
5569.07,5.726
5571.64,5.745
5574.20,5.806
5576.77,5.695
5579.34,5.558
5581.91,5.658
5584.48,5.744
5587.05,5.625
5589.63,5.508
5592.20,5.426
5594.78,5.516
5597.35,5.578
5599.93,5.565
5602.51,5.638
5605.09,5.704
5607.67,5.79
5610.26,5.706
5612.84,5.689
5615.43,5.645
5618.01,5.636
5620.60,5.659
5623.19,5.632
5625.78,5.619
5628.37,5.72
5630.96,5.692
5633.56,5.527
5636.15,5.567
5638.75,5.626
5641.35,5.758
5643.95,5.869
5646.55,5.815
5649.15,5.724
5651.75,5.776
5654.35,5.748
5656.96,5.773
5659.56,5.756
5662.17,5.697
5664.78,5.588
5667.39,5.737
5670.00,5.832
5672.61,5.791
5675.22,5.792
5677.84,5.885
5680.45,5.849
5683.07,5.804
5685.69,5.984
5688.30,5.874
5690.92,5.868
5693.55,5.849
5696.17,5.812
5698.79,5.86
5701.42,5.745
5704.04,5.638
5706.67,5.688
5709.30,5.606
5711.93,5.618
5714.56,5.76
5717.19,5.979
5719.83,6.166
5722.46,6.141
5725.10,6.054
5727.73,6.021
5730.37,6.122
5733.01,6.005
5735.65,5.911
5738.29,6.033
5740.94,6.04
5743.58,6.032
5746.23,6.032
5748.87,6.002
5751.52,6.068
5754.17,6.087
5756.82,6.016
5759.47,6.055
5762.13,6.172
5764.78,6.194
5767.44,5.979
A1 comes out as 5.68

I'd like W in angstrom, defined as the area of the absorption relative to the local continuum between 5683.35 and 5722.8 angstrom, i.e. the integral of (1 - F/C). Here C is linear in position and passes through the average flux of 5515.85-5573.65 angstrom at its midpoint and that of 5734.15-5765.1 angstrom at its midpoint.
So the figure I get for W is 1.1 angstrom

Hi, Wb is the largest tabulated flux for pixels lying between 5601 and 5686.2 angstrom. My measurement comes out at 5.984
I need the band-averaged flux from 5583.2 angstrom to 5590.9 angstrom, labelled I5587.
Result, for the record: 5.62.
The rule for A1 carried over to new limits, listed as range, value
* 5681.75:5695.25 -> 5.87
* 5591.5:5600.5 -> 5.52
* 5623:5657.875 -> 5.7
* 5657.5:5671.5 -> 5.73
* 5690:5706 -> 5.79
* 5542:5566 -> 5.92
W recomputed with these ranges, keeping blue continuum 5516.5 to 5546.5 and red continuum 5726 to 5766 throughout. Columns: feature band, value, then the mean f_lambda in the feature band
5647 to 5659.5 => 0.4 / 5.76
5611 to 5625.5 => 0.7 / 5.65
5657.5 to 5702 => 1.3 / 5.81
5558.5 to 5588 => 0.7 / 5.73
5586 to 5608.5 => 1.2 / 5.59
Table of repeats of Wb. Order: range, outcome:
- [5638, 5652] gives 5.869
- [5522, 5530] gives 5.677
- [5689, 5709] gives 5.868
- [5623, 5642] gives 5.758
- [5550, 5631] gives 6.044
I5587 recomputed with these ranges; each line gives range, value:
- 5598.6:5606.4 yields 5.64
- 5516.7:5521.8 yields 5.82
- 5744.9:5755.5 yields 6.05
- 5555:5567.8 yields 5.82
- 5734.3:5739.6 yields 5.98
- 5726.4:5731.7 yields 6.08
